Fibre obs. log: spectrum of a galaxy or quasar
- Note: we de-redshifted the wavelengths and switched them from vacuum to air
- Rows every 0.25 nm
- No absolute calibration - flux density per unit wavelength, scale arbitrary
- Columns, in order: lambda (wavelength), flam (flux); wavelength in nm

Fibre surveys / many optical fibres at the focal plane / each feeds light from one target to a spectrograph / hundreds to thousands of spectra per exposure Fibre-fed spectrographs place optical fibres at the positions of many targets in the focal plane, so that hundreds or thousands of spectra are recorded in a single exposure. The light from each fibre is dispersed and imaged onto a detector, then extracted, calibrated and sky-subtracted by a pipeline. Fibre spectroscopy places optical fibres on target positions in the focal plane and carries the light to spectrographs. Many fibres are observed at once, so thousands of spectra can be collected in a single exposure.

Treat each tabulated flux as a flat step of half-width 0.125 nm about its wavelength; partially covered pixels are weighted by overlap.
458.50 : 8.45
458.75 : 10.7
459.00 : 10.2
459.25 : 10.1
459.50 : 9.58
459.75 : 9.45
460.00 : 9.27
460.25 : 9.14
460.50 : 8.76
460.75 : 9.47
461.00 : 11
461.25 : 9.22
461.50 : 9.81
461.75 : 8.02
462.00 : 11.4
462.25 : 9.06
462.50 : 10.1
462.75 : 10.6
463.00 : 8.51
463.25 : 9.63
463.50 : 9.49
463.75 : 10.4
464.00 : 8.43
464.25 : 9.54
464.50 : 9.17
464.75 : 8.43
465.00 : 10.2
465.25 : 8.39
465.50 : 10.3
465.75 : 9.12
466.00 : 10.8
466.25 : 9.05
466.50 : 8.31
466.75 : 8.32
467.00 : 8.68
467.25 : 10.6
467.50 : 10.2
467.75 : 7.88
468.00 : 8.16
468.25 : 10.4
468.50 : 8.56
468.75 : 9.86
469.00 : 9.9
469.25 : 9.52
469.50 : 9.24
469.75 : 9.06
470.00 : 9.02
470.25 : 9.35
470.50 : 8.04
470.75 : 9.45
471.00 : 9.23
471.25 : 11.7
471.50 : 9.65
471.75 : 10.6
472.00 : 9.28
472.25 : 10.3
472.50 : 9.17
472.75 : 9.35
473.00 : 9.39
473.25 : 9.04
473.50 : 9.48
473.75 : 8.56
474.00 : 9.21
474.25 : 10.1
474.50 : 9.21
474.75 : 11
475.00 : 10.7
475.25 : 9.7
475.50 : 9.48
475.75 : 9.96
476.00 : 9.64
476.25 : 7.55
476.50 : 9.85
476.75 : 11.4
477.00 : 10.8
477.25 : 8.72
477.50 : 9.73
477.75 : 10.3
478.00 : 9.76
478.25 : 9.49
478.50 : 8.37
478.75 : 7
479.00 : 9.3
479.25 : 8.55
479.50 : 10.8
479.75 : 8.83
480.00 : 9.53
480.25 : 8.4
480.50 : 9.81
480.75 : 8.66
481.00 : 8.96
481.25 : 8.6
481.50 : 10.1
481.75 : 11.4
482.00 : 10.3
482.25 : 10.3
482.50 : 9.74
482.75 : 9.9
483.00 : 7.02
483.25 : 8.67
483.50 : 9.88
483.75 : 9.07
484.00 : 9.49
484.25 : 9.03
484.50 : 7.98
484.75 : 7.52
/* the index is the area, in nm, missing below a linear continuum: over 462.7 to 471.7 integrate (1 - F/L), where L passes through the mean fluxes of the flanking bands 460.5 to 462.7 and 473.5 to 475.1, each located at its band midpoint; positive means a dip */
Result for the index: 0.35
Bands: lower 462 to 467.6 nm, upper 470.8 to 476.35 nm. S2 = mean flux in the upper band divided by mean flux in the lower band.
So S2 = 1.02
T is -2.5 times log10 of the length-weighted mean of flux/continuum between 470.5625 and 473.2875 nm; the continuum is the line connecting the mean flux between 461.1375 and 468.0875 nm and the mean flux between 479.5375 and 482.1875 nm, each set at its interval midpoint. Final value -0.03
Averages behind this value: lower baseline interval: 9.36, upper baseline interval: 9.52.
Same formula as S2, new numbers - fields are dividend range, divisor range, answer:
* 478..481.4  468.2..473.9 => 0.95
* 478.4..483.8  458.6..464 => 0.96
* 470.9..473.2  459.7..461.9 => 1.05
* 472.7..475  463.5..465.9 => 1.02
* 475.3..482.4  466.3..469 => 1.04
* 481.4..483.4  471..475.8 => 0.99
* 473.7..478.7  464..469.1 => 1.04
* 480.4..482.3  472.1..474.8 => 1.03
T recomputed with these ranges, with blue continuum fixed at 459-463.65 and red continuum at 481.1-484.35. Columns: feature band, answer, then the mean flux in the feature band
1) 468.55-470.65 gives 0.039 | 9.23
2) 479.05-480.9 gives 0.033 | 9.23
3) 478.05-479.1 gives 0.109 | 8.61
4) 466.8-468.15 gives 0.057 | 9.08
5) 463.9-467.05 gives 0.051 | 9.15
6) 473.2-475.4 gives -0.016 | 9.69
